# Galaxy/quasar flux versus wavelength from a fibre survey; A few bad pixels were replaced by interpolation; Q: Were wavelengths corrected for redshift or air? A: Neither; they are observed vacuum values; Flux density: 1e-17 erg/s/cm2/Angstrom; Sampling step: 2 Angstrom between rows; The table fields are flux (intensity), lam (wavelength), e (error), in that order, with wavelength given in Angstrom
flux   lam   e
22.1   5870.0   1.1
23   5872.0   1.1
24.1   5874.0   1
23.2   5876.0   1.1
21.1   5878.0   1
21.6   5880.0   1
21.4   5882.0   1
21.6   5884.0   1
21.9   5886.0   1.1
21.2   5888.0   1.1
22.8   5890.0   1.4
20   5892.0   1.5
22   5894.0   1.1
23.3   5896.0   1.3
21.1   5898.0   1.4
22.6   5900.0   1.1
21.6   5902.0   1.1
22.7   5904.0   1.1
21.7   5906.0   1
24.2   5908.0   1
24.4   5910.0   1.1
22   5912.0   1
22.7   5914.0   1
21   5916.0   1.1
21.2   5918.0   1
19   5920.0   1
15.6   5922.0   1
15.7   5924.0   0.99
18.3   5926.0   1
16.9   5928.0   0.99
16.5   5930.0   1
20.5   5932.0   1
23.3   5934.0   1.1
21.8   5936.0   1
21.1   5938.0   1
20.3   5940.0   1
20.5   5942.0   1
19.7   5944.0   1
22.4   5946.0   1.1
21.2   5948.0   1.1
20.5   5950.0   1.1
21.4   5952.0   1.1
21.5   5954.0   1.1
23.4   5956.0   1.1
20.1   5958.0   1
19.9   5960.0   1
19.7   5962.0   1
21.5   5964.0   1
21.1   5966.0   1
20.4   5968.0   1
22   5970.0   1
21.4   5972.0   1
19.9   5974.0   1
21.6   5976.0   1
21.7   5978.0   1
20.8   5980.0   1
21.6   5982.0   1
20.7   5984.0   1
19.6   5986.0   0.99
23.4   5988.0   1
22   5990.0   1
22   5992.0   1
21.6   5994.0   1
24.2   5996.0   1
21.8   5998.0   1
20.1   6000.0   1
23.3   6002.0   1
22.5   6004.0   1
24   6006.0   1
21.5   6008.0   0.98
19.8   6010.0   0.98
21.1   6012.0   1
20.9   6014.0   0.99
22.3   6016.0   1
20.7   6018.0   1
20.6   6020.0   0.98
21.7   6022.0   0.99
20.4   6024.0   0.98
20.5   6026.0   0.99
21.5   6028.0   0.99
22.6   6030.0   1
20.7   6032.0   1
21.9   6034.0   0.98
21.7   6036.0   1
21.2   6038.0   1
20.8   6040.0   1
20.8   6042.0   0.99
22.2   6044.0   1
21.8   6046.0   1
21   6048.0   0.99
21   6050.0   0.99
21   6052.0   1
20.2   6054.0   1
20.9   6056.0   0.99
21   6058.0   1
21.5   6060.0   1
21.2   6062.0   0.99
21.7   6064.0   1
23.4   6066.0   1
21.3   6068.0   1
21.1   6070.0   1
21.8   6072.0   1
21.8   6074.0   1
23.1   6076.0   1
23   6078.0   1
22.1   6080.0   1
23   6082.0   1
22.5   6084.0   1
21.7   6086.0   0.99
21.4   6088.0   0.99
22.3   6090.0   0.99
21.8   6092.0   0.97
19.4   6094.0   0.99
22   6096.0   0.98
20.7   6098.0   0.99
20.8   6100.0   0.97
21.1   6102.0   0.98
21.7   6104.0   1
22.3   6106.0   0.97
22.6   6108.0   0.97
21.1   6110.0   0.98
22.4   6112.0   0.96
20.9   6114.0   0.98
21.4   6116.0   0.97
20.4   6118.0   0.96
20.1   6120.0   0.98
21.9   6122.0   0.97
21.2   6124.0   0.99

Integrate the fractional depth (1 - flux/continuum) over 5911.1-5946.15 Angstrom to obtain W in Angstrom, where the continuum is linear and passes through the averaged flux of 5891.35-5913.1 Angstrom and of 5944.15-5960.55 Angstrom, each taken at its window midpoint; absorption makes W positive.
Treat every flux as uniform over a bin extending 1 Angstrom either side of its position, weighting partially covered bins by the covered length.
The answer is 3.1 Angstrom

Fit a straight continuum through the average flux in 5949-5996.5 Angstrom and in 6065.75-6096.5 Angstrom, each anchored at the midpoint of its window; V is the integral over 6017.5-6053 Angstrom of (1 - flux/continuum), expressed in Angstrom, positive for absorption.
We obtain 0.7 Angstrom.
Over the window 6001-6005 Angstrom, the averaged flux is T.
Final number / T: 22.9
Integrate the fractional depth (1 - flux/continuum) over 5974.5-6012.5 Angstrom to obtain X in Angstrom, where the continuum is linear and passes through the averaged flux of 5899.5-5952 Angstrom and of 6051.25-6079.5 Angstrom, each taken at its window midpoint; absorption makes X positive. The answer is -1.1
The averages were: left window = 20.7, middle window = 21.7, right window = 21.7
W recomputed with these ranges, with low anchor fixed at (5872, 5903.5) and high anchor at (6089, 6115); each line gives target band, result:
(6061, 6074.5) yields -0.1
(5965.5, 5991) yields 0.6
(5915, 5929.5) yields 2.5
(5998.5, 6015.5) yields 0.0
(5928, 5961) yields 1.7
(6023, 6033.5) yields 0.2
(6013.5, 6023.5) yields 0.2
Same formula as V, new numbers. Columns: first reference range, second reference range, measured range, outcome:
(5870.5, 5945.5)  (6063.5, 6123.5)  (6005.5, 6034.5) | 0.2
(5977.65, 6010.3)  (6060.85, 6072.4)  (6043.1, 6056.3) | 0.4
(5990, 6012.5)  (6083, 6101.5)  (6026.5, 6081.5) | 0.2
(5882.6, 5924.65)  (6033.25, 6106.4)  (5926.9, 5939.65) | 0.8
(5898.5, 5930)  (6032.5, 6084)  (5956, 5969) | 0.1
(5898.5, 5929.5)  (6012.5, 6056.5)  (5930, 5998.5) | -1.3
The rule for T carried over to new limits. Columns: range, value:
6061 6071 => 21.7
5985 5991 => 21.7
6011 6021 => 21.1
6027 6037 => 21.7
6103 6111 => 21.9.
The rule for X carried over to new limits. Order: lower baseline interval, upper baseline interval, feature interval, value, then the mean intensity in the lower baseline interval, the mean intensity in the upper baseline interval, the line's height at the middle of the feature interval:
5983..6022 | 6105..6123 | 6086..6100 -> 0.2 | 21.7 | 21.5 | 21.5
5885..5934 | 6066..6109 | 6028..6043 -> 0.1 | 20.8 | 21.8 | 21.5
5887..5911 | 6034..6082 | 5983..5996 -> 0.1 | 22.3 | 21.6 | 21.9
